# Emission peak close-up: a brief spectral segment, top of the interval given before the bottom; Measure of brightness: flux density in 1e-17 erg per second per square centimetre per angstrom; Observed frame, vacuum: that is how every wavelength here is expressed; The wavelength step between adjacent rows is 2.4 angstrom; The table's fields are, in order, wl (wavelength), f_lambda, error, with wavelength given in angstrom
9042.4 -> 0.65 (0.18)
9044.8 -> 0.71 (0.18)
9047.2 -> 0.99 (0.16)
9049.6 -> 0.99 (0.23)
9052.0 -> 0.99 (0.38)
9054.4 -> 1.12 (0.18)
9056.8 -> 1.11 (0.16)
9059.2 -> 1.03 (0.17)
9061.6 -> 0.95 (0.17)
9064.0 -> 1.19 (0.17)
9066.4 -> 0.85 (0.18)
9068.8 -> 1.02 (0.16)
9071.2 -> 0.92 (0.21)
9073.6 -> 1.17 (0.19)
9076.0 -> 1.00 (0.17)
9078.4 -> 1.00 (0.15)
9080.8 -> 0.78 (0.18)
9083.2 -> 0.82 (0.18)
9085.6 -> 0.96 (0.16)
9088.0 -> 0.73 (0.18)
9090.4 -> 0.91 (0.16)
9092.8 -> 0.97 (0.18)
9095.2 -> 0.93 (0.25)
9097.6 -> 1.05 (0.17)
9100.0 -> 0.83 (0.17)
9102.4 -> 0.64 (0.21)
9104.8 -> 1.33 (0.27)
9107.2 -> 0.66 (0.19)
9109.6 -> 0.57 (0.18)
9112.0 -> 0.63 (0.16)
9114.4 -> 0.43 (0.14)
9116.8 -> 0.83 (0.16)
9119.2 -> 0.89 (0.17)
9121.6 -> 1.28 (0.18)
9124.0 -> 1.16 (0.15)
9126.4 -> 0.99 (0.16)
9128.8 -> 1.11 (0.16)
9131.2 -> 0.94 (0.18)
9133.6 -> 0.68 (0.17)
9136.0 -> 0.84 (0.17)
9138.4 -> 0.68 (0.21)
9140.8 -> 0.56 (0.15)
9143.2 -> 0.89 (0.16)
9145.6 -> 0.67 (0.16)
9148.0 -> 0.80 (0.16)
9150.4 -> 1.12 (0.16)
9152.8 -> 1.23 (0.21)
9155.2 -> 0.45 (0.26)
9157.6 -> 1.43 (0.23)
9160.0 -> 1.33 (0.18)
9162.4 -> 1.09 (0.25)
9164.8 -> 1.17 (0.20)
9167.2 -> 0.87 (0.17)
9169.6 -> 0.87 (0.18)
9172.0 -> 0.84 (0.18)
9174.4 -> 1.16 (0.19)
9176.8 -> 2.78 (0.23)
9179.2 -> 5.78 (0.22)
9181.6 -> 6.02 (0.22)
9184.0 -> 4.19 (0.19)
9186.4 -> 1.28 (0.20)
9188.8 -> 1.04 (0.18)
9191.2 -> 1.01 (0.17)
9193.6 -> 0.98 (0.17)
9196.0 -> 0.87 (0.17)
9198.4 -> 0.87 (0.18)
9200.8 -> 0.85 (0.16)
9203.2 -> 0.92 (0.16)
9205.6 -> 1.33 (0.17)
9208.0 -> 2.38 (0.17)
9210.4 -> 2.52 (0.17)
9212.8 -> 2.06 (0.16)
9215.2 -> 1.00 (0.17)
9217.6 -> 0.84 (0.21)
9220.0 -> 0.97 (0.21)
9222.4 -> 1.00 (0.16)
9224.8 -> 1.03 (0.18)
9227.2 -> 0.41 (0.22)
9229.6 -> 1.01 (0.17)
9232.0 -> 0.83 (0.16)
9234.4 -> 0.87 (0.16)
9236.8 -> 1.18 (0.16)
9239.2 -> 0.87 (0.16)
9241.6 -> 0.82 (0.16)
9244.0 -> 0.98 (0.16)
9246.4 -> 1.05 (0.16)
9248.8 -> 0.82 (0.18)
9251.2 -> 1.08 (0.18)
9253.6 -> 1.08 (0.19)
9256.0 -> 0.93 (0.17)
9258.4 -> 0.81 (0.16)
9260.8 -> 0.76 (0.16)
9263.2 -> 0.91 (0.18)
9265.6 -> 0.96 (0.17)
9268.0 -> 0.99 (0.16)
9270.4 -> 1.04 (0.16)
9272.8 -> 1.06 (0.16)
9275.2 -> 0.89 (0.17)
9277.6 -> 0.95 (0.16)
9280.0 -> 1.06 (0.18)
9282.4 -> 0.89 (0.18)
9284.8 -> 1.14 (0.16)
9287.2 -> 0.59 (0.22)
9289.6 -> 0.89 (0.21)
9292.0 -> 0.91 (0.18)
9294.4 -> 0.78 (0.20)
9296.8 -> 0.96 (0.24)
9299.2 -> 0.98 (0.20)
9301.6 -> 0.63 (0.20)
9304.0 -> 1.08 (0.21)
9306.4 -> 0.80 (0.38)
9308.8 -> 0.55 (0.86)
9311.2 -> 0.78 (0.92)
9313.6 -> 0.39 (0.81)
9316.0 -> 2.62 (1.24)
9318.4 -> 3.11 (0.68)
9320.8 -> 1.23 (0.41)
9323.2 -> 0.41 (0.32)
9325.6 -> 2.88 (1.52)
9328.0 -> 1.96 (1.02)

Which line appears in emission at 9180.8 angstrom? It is H-alpha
